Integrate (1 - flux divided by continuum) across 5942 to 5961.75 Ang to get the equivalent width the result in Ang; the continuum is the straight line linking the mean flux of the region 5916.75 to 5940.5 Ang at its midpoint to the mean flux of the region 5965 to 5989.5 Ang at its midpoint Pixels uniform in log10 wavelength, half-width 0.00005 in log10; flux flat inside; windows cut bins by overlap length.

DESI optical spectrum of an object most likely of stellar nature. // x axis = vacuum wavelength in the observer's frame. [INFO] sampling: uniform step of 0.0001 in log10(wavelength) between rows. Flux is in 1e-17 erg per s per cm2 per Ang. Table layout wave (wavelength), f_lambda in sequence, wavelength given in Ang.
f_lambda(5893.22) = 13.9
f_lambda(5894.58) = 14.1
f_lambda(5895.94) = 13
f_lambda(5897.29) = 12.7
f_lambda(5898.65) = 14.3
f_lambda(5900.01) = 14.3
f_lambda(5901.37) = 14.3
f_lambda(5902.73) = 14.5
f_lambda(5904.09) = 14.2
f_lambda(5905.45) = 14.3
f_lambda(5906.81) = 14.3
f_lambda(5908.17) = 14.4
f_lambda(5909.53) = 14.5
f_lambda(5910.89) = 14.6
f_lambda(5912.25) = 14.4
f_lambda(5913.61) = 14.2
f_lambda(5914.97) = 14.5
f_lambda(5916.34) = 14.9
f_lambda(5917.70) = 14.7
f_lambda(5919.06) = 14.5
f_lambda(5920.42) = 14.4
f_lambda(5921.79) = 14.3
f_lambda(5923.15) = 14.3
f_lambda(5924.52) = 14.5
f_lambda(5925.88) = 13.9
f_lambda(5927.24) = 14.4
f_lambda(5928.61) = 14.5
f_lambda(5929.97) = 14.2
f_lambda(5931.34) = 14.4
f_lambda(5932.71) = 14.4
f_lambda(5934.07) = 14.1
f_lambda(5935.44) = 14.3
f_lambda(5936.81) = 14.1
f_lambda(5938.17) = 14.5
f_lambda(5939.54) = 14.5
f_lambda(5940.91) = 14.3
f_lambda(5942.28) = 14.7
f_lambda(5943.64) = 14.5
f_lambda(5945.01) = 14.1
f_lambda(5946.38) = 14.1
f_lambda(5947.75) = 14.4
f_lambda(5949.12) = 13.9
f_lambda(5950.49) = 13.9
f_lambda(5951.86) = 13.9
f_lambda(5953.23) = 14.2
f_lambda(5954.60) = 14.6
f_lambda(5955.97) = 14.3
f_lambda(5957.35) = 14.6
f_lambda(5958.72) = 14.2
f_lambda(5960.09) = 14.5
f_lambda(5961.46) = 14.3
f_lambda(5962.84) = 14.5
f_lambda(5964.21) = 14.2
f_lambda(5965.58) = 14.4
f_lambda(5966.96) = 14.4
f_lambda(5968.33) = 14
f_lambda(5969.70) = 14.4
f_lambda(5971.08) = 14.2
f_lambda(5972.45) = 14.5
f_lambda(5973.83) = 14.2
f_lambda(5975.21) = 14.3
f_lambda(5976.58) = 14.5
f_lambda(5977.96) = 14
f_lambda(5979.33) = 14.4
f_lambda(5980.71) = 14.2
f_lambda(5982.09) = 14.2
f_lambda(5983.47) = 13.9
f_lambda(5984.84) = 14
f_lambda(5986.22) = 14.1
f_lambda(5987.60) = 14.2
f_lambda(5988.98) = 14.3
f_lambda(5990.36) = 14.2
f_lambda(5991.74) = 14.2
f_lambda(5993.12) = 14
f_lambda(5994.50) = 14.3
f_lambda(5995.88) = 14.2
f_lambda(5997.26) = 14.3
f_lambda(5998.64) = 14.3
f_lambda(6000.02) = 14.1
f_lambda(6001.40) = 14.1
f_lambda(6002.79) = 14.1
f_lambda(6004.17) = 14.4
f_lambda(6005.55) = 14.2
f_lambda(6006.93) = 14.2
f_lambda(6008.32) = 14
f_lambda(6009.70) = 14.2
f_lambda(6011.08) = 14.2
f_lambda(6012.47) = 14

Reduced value 0.0 Ang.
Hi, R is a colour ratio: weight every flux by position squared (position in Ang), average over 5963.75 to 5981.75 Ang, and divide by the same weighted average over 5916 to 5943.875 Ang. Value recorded 1.01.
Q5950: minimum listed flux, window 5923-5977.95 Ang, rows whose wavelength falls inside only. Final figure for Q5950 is 13.9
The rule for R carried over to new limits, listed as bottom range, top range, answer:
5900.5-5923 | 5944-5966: 1.00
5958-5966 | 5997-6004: 1.00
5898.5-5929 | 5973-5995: 1.01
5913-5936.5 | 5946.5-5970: 1.00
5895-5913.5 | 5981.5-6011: 1.03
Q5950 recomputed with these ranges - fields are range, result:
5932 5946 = 14.1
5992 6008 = 14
